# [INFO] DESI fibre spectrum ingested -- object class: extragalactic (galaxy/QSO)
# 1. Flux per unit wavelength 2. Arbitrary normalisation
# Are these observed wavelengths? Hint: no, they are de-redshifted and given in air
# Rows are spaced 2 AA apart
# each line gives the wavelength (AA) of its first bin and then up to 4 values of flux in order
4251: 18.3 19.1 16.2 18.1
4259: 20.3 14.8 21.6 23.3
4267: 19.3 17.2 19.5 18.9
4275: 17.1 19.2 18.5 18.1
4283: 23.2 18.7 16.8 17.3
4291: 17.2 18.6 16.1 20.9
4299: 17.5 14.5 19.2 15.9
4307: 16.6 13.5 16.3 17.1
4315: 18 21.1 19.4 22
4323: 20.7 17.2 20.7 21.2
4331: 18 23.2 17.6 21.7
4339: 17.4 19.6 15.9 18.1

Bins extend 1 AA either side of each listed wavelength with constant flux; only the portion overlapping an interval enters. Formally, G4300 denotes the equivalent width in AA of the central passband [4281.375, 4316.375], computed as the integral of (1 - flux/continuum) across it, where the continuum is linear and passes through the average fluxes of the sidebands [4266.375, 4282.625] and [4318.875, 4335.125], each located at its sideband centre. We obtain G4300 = 3.2 AA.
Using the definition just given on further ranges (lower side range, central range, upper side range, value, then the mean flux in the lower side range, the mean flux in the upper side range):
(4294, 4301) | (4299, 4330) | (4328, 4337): 1.2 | 17.6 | 20.2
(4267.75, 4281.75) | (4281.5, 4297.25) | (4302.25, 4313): -0.9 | 18.4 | 16.3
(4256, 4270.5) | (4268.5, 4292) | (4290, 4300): 0.1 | 19.2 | 18.1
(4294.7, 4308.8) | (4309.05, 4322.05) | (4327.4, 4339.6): -0.2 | 17.1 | 20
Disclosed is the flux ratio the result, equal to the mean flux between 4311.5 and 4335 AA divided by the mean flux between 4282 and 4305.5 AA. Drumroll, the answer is 1.1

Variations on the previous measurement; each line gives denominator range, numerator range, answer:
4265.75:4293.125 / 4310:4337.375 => 1.05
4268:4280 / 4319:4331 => 1.09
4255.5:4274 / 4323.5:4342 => 1.03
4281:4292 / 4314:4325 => 1.07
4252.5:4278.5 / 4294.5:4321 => 0.94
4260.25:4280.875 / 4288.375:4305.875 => 0.92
